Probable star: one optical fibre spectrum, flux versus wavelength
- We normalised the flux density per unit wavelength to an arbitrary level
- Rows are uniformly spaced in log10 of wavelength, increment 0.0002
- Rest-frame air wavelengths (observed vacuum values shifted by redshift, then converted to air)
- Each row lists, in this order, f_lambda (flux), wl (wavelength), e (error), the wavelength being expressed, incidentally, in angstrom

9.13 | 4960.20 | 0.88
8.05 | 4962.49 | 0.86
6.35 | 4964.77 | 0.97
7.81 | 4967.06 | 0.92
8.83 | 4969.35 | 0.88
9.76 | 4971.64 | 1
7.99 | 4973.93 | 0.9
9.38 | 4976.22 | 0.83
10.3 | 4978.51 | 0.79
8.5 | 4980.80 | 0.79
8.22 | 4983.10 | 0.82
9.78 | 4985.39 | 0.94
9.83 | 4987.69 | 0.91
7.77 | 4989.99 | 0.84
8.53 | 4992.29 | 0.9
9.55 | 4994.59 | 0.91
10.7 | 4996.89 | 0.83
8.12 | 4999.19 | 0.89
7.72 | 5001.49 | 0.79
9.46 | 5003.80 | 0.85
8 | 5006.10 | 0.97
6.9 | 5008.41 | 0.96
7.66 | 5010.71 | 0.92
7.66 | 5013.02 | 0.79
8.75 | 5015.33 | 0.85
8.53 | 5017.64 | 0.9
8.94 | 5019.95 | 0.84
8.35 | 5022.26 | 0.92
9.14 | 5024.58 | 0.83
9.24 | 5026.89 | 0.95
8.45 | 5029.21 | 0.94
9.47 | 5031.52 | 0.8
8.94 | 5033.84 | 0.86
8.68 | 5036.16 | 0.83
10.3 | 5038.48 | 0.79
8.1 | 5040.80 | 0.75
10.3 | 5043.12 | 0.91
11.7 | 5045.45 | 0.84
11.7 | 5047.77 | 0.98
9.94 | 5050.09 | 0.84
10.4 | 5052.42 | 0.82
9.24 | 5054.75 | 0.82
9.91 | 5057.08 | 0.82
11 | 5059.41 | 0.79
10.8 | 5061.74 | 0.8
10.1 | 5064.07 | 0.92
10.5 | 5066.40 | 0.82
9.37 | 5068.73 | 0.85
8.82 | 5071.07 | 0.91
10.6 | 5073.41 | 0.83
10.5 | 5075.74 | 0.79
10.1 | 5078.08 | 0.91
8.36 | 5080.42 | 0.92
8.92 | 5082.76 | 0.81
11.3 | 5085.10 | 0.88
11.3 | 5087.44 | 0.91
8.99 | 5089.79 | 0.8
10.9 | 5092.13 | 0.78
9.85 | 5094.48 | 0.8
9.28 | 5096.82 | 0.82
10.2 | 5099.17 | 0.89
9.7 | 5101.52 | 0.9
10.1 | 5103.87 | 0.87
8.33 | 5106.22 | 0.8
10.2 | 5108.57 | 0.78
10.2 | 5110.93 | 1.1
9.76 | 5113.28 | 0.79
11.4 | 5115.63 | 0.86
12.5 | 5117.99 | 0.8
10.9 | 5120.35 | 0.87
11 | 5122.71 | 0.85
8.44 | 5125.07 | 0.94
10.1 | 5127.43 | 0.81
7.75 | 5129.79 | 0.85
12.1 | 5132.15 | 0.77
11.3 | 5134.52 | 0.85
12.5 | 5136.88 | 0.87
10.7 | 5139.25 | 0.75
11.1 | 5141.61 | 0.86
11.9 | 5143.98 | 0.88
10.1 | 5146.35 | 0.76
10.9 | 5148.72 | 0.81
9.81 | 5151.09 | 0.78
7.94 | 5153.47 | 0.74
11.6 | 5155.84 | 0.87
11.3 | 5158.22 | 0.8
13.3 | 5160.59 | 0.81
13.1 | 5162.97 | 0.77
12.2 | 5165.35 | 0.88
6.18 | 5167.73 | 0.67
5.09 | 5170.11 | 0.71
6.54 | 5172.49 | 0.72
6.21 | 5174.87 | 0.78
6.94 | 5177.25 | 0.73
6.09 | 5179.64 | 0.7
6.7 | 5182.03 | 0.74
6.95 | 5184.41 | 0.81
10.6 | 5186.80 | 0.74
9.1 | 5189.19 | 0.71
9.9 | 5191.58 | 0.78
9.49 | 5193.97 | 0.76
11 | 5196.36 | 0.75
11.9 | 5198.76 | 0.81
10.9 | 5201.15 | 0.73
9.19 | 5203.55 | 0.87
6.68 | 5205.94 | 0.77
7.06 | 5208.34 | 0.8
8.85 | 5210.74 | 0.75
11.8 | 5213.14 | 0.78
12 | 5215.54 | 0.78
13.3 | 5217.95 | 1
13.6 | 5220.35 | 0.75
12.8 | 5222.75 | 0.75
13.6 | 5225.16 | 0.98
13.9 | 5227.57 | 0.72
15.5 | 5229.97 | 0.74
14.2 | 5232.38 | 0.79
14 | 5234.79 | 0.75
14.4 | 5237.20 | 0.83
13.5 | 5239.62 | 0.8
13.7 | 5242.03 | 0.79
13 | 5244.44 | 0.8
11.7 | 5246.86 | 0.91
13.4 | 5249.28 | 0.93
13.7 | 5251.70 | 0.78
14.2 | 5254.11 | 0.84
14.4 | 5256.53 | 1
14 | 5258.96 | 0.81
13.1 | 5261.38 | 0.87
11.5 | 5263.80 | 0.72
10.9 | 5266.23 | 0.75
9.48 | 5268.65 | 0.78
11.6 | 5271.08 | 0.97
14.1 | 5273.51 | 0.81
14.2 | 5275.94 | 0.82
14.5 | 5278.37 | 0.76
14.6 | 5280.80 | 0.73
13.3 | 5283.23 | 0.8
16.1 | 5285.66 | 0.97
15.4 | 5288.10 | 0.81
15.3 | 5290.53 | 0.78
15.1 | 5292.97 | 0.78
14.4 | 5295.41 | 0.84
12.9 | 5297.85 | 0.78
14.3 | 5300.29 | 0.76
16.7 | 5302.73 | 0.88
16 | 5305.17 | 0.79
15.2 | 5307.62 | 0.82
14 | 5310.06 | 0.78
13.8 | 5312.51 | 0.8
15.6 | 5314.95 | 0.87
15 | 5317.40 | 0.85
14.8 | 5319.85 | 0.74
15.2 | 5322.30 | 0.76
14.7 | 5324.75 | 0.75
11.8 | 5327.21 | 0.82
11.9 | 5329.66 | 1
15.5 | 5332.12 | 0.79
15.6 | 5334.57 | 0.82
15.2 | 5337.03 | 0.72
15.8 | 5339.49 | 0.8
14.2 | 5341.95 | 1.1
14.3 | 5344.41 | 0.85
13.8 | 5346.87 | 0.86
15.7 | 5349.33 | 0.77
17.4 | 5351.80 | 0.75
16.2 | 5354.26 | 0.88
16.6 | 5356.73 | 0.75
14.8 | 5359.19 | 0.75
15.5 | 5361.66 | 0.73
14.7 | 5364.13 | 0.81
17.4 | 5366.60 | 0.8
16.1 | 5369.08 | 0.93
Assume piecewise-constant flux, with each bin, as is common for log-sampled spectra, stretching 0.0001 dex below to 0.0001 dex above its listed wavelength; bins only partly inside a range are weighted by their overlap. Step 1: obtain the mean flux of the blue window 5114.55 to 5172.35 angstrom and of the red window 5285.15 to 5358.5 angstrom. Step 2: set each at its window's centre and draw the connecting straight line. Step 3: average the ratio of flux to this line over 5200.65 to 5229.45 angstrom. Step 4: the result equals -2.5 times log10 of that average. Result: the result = 0.097 mag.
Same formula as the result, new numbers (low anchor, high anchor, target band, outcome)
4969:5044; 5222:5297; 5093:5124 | 0.05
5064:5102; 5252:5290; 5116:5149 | 0.00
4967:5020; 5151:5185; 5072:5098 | -0.15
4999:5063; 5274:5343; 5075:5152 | 0.05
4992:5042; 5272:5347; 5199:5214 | 0.34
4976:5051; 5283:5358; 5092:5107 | 0.10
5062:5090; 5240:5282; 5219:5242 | -0.11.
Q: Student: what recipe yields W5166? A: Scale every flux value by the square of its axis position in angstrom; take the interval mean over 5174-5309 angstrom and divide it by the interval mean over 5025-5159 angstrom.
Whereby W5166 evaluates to 1.29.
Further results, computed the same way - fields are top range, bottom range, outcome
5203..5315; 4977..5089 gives 1.55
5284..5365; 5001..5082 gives 1.78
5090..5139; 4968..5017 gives 1.24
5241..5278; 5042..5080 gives 1.36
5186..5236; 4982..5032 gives 1.43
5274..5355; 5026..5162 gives 1.57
